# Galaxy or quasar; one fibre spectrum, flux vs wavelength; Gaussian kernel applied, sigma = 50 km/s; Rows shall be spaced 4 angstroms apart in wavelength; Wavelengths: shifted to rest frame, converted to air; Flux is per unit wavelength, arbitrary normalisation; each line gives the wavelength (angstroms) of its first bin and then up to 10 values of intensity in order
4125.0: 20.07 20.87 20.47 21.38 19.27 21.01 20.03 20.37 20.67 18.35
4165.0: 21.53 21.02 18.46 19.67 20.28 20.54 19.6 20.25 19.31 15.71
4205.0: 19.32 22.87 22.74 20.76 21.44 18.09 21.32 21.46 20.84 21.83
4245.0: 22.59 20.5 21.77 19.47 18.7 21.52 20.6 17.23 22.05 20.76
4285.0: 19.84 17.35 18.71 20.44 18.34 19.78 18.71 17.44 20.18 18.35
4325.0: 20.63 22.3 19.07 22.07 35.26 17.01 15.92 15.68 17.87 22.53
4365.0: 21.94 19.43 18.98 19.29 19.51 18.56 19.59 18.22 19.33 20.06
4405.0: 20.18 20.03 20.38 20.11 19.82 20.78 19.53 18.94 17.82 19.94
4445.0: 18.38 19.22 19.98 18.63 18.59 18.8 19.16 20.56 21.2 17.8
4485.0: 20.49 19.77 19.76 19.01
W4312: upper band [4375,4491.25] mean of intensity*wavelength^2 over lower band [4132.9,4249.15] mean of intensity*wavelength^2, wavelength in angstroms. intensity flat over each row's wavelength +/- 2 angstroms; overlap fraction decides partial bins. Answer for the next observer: 1.07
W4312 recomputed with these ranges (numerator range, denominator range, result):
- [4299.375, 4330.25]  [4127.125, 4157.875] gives 1.03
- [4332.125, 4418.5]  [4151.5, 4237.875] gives 1.08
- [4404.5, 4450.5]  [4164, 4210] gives 1.11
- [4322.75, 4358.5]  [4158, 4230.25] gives 1.10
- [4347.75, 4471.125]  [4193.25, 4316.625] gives 1.03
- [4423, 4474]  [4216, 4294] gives 1.03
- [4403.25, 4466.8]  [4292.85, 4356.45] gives 1.02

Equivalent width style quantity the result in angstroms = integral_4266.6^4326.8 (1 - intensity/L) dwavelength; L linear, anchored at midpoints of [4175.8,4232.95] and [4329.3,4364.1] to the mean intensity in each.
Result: 3.5 angstroms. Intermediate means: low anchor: 20.2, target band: 19.4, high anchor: 20.8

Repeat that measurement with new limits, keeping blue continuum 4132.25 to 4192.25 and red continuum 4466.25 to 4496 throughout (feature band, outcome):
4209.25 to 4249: -2.3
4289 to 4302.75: 0.7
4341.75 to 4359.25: 1.7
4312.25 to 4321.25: 0.5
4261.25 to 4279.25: -0.1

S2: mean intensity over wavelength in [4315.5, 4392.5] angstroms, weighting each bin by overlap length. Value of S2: 20.2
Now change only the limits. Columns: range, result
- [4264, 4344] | 20.5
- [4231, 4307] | 20.2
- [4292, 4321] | 19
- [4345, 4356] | 16.2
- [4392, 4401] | 19.1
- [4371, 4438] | 19.5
